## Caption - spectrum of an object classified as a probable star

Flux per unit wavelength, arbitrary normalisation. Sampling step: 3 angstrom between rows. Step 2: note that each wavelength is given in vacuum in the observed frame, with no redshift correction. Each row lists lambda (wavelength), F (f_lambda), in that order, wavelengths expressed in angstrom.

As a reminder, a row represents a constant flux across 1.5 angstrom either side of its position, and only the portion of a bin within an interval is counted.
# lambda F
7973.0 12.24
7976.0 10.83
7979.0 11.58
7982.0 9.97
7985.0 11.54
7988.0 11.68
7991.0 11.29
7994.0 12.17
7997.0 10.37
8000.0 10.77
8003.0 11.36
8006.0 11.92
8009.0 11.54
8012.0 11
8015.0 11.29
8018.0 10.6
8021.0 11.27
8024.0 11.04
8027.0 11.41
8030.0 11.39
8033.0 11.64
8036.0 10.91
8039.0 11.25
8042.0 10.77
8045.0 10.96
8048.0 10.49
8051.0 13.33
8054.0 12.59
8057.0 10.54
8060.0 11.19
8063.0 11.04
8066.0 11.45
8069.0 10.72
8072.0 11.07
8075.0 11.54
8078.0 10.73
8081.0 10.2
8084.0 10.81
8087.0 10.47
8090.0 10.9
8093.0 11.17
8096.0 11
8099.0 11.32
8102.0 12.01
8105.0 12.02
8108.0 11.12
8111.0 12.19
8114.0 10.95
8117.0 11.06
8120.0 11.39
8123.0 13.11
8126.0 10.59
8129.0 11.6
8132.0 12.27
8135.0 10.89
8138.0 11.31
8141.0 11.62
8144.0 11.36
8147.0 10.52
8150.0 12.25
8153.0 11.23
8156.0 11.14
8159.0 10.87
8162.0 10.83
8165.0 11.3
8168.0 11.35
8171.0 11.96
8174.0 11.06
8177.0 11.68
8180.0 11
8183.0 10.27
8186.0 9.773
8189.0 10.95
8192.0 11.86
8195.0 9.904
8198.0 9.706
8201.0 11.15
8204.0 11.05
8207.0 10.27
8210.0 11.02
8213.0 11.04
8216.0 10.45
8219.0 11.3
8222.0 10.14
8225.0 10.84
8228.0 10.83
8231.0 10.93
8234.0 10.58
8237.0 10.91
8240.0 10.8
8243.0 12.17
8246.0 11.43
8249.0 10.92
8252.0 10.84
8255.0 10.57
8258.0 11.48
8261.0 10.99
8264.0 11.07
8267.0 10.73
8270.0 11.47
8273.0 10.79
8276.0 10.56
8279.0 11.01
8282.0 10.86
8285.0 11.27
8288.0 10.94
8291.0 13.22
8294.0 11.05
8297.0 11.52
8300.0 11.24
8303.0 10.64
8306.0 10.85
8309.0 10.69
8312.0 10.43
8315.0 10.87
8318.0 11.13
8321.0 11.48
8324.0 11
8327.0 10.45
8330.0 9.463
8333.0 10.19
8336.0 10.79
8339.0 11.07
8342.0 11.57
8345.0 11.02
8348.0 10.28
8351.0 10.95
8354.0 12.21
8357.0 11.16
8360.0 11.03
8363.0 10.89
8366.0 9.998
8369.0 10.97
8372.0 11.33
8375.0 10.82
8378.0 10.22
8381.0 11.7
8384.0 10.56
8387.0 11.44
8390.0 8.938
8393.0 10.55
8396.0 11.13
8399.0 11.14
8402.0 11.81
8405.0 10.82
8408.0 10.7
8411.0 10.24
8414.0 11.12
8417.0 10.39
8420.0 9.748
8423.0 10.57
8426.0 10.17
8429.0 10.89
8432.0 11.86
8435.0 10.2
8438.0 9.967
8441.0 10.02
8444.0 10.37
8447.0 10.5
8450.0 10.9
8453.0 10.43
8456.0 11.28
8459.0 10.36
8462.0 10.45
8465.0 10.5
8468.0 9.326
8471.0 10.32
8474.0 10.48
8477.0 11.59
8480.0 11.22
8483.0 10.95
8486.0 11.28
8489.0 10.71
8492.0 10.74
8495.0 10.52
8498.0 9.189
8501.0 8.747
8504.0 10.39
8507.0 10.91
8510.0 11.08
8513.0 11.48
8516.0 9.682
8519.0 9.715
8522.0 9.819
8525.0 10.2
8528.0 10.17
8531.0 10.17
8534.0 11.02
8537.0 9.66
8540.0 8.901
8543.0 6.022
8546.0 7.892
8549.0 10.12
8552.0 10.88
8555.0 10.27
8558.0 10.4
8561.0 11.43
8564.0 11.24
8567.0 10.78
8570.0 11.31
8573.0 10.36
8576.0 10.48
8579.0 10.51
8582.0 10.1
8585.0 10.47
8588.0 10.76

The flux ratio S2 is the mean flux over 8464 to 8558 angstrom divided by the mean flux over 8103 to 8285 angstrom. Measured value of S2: 0.9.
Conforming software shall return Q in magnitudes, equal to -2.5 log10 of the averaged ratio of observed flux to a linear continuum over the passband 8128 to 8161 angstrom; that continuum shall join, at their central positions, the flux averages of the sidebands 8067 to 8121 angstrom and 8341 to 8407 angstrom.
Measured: -0.02 mag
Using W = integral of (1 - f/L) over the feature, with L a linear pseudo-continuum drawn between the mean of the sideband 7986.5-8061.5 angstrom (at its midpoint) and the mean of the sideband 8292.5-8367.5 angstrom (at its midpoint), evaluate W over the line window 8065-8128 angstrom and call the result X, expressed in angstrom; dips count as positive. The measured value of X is -0.13 angstrom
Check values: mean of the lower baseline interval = 11.3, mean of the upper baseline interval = 10.9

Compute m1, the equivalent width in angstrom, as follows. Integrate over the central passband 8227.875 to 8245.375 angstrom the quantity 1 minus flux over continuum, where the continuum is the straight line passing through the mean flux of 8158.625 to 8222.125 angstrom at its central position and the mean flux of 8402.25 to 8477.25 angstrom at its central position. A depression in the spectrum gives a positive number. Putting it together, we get -0.4 angstrom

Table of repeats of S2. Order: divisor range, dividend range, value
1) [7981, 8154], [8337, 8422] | 0.96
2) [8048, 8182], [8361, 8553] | 0.92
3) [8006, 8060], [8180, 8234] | 0.94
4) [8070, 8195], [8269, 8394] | 0.97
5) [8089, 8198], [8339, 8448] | 0.96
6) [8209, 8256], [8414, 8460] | 0.96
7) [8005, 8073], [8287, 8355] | 0.98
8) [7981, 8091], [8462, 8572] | 0.92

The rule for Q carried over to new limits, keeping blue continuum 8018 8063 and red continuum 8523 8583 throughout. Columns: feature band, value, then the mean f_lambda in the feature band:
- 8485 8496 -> -0.058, 10.8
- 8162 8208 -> 0.007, 10.9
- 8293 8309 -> -0.034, 11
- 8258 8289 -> -0.024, 11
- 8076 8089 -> 0.060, 10.6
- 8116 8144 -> -0.042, 11.5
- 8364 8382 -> -0.030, 10.8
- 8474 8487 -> -0.092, 11.2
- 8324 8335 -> 0.044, 10.2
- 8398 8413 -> -0.051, 10.9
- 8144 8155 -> -0.027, 11.3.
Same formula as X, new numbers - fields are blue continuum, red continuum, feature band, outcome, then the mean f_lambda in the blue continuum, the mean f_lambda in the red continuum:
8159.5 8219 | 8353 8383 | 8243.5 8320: -0.9 angstrom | 10.9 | 11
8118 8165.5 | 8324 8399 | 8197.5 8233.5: 1.4 angstrom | 11.4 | 10.8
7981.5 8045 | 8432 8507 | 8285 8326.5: -1.6 angstrom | 11.2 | 10.5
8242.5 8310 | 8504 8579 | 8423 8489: -0.9 angstrom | 11.1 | 10.2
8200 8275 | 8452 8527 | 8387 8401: 0.1 angstrom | 10.9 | 10.5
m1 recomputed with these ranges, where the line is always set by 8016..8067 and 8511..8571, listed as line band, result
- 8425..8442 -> -0.37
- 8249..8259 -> -0.16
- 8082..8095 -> 0.41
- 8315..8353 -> -0.86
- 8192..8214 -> 0.44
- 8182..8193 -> 0.25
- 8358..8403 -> -1.62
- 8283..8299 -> -1.34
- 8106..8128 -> -0.80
